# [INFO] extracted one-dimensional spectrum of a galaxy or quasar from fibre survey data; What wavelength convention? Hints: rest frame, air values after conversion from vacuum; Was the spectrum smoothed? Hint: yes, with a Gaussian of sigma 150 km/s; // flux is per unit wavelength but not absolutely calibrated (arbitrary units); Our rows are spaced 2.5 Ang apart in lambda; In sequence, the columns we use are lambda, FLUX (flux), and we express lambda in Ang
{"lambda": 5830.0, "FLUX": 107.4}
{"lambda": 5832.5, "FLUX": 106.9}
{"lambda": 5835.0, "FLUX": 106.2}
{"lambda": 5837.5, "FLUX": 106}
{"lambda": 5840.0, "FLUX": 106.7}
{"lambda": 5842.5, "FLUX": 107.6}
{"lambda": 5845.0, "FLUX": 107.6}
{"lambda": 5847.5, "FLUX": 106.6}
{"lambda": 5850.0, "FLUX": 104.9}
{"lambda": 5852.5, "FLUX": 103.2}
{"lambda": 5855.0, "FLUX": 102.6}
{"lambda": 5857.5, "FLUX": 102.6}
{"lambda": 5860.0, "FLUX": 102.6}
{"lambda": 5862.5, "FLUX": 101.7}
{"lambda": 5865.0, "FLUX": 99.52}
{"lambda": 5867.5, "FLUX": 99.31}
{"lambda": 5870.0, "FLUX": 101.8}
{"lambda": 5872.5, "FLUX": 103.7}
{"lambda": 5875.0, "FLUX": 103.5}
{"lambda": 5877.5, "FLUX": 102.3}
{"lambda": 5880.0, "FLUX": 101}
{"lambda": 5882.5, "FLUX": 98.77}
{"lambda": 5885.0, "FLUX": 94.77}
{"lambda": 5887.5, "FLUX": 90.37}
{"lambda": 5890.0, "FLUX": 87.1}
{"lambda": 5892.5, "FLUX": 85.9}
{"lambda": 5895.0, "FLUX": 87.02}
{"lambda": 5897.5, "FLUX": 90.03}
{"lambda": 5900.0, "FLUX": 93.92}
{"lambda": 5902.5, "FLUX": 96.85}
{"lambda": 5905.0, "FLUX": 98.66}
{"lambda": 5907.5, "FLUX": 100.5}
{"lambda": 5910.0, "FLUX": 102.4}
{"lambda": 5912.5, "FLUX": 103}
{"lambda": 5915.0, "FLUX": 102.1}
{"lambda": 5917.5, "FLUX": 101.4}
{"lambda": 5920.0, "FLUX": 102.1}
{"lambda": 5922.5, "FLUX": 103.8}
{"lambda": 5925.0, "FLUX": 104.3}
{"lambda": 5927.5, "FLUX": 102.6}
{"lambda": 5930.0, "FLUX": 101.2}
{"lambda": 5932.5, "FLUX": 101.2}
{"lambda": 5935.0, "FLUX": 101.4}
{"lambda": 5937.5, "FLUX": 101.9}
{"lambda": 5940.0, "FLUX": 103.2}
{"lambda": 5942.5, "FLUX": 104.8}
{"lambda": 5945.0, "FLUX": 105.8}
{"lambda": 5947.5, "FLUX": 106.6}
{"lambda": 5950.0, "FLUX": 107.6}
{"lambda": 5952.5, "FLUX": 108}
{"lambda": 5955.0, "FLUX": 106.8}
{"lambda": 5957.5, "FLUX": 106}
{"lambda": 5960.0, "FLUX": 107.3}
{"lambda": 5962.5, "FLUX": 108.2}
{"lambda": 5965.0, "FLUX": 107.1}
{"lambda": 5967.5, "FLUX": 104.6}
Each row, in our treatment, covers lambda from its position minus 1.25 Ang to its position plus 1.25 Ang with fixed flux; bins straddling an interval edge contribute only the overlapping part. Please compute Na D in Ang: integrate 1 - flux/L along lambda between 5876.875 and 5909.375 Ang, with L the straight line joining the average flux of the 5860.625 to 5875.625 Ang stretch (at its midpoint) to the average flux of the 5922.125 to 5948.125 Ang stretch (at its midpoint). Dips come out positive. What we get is 2.5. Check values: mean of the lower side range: 102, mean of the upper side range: 103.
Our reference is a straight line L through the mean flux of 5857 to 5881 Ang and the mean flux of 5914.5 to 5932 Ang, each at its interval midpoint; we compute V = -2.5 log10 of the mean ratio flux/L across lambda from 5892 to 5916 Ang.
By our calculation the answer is 0.06 mag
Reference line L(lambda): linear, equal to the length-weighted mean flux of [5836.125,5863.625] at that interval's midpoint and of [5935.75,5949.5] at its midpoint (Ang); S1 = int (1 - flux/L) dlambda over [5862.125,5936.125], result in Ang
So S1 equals 4.2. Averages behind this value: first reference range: 105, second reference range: 105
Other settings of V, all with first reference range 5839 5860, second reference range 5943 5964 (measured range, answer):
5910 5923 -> 0.040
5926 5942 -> 0.047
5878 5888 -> 0.092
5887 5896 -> 0.208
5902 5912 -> 0.064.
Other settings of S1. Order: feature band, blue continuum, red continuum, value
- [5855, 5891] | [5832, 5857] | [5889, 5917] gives 0.5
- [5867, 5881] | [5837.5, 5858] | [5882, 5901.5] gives -0.8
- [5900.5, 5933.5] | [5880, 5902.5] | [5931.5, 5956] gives -1.1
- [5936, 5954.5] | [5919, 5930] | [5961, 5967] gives 0.0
